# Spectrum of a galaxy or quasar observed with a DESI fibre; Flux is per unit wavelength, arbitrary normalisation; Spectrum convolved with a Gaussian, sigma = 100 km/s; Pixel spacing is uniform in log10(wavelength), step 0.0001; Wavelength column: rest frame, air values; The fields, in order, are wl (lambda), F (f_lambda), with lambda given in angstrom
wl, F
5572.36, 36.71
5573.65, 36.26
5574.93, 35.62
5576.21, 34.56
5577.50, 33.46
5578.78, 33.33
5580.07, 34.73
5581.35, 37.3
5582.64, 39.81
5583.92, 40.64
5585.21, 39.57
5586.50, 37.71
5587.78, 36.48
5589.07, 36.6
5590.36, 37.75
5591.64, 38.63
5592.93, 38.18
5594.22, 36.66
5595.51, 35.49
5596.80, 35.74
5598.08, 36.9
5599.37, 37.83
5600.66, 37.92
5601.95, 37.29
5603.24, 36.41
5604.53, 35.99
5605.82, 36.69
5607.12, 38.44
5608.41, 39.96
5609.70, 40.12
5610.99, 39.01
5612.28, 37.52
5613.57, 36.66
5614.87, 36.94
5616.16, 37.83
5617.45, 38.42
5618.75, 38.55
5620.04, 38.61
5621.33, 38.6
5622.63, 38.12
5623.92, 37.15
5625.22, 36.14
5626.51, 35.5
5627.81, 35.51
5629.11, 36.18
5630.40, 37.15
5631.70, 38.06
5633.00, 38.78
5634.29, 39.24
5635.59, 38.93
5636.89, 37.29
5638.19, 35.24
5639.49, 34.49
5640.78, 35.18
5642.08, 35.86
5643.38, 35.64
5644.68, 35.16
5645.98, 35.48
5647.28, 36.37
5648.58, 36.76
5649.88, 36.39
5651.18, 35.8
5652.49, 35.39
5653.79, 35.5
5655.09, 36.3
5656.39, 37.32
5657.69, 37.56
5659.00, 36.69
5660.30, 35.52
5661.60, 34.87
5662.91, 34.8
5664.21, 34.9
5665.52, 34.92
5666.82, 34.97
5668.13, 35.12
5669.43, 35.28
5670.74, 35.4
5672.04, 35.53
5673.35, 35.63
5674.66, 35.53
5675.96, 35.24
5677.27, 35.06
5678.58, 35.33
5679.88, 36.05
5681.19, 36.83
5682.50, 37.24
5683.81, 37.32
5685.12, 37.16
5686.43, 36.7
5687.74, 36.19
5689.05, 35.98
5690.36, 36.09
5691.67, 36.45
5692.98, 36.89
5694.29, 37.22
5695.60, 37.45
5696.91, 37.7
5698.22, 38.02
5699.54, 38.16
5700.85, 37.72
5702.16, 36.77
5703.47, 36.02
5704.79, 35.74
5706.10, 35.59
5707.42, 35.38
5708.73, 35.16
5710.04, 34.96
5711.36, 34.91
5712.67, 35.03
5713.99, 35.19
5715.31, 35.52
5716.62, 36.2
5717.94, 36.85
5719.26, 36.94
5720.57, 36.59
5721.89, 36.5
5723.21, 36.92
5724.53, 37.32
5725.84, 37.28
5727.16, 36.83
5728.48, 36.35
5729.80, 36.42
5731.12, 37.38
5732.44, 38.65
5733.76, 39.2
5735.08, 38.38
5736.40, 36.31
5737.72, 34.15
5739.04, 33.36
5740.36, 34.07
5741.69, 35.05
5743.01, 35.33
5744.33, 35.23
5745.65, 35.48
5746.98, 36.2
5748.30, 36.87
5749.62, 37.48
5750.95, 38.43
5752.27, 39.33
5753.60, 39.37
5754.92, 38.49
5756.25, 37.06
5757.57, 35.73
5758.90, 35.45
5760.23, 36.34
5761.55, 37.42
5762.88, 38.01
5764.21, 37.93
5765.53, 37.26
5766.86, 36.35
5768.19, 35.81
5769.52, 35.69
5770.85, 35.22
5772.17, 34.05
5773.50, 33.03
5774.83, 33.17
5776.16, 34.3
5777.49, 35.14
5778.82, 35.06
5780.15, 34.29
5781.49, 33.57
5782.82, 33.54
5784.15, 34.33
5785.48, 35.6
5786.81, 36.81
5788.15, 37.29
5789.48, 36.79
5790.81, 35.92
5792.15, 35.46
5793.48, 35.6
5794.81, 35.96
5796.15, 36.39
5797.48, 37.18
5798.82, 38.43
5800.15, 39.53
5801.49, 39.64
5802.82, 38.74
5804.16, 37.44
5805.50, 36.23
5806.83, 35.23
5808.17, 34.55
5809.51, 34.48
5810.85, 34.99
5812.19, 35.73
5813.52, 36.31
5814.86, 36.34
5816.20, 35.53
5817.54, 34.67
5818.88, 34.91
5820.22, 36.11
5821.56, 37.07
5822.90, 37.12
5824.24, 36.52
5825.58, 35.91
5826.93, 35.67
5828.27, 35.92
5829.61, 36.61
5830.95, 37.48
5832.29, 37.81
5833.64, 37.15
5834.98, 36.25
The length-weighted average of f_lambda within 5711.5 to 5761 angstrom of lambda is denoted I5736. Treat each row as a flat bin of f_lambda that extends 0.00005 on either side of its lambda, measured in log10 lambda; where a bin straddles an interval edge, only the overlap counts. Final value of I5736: 36.6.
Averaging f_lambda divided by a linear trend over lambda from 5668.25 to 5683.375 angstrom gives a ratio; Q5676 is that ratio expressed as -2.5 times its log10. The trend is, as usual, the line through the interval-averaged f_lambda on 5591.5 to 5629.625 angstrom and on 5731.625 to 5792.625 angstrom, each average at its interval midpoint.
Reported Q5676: 0.03 mag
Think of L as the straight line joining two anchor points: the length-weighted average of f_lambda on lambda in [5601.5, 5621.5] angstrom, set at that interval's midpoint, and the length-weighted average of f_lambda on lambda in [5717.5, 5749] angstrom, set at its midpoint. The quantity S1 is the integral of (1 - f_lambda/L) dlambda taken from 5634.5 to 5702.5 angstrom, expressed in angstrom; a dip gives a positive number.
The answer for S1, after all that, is 1.9 angstrom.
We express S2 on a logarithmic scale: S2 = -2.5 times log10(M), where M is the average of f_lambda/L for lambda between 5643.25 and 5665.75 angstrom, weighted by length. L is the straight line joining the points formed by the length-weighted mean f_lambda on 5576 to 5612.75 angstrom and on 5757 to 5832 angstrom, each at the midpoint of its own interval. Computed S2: 0.03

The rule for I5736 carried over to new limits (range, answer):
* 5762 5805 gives 36.1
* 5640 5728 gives 36.1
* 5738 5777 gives 36.1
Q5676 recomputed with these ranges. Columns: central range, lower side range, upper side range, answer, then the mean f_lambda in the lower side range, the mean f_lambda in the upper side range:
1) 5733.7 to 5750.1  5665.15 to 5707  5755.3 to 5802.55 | 0.01 mag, 36.3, 36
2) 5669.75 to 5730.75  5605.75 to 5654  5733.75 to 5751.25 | 0.00 mag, 37.1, 35.9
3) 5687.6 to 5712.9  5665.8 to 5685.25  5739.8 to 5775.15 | -0.01 mag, 35.8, 36.3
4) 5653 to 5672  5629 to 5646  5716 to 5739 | 0.03 mag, 36.7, 36.9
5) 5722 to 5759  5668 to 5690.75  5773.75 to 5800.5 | -0.03 mag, 36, 35.6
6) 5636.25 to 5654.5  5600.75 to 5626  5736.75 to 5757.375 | 0.05 mag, 37.8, 36.4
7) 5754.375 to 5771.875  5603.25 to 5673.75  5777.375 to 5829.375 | -0.01 mag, 36.7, 36.1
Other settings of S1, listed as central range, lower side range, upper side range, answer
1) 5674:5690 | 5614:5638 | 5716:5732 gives 0.4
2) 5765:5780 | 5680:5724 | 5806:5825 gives 0.4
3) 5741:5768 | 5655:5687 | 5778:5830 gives -0.7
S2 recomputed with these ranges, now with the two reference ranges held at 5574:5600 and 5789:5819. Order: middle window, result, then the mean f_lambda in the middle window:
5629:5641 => -0.013 mag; 37.2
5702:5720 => 0.026 mag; 35.7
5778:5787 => 0.054 mag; 34.6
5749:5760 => -0.032 mag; 37.6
